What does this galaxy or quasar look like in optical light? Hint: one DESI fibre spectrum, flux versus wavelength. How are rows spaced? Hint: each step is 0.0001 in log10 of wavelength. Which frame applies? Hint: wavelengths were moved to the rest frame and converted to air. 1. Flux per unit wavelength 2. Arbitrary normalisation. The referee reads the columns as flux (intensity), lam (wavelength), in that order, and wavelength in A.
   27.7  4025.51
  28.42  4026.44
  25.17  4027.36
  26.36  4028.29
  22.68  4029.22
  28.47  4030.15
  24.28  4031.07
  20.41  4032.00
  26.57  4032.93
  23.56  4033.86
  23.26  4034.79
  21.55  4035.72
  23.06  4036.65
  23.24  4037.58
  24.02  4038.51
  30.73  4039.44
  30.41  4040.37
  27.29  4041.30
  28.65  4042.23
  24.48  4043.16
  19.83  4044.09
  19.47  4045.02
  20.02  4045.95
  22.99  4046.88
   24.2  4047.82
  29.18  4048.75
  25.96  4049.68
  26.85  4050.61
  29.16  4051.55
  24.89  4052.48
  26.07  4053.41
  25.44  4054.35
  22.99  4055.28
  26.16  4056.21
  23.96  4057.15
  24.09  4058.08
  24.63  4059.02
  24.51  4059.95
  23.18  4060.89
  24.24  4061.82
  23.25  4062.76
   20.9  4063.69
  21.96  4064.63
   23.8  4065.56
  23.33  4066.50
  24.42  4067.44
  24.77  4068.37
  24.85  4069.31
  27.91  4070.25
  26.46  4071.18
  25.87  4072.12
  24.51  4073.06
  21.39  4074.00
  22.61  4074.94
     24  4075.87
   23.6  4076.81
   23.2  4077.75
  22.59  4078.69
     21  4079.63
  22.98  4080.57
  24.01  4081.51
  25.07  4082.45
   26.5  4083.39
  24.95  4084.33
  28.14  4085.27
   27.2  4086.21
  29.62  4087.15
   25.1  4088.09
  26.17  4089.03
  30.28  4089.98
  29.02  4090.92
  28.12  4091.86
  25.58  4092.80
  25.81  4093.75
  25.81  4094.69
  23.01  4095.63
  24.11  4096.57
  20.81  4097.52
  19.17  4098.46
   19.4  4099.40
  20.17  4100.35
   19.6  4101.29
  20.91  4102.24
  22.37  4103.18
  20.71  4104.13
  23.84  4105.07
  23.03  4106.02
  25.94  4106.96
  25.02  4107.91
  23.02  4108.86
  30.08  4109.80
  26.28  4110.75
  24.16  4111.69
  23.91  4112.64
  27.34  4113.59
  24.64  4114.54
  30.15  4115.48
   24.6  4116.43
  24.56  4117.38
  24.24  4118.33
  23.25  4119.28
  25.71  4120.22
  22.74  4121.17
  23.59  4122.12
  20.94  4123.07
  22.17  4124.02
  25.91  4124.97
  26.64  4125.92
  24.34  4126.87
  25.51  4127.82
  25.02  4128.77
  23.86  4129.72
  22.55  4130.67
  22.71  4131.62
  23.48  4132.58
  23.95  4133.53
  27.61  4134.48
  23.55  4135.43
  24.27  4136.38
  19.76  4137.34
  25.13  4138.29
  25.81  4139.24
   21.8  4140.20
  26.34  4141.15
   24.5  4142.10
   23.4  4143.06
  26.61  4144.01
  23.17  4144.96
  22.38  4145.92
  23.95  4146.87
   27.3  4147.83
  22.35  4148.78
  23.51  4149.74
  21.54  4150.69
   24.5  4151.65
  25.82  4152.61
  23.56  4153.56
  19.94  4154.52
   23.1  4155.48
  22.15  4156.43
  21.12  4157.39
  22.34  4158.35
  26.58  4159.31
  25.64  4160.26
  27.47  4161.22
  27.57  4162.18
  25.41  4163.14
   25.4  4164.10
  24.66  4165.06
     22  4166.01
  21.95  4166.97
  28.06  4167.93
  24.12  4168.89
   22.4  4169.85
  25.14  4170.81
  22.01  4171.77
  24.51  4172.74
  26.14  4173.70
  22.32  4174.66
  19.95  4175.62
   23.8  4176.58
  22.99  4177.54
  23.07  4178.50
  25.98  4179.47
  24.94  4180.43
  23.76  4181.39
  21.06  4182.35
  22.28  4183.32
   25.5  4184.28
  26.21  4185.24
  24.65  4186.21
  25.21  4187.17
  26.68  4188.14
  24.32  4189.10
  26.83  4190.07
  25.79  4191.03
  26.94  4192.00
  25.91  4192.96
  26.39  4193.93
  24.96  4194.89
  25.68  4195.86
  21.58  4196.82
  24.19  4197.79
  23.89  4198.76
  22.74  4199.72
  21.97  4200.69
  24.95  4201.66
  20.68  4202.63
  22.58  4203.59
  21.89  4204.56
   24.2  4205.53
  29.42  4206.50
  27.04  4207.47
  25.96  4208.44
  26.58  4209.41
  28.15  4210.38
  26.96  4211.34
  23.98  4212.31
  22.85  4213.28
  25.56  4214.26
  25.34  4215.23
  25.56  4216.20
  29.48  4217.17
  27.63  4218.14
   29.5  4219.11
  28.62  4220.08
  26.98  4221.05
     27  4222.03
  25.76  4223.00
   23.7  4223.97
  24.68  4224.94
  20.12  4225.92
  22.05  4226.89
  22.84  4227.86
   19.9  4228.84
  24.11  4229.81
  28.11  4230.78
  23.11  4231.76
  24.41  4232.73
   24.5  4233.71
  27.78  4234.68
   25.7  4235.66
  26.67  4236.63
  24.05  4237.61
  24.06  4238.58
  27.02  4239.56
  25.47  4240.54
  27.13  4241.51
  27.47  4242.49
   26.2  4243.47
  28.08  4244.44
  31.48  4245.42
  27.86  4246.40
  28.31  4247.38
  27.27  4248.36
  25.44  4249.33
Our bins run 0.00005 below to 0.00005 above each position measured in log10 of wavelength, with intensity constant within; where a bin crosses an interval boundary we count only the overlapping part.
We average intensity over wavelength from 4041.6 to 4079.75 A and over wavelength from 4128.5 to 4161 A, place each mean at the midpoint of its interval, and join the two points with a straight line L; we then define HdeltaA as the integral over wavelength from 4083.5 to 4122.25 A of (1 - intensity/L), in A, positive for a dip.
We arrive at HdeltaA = -1.1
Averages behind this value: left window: 24.2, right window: 23.8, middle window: 24.7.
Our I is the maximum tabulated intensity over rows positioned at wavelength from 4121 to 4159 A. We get 27.61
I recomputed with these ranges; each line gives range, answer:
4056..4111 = 30.28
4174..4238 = 29.5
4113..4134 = 30.15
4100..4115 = 30.08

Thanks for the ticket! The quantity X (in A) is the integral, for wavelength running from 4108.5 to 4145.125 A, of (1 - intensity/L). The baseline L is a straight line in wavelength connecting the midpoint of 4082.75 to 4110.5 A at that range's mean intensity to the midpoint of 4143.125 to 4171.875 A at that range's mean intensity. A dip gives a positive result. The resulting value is -0.3 A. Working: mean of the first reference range 24.6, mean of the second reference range 24.1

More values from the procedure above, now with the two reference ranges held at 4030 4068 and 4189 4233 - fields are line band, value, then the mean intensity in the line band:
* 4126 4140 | 0.4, 24.1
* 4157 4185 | 0.9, 24.1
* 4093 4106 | 1.4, 22.1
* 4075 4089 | -0.1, 24.8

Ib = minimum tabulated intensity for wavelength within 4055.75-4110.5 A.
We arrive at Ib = 19.17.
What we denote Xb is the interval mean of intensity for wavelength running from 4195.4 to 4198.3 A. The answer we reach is 23.8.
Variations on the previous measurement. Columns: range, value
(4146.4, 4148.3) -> 25.6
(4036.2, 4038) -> 23.1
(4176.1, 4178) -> 23.4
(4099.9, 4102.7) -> 20.2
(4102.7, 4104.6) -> 21.6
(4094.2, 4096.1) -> 24.5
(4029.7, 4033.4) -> 24.9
